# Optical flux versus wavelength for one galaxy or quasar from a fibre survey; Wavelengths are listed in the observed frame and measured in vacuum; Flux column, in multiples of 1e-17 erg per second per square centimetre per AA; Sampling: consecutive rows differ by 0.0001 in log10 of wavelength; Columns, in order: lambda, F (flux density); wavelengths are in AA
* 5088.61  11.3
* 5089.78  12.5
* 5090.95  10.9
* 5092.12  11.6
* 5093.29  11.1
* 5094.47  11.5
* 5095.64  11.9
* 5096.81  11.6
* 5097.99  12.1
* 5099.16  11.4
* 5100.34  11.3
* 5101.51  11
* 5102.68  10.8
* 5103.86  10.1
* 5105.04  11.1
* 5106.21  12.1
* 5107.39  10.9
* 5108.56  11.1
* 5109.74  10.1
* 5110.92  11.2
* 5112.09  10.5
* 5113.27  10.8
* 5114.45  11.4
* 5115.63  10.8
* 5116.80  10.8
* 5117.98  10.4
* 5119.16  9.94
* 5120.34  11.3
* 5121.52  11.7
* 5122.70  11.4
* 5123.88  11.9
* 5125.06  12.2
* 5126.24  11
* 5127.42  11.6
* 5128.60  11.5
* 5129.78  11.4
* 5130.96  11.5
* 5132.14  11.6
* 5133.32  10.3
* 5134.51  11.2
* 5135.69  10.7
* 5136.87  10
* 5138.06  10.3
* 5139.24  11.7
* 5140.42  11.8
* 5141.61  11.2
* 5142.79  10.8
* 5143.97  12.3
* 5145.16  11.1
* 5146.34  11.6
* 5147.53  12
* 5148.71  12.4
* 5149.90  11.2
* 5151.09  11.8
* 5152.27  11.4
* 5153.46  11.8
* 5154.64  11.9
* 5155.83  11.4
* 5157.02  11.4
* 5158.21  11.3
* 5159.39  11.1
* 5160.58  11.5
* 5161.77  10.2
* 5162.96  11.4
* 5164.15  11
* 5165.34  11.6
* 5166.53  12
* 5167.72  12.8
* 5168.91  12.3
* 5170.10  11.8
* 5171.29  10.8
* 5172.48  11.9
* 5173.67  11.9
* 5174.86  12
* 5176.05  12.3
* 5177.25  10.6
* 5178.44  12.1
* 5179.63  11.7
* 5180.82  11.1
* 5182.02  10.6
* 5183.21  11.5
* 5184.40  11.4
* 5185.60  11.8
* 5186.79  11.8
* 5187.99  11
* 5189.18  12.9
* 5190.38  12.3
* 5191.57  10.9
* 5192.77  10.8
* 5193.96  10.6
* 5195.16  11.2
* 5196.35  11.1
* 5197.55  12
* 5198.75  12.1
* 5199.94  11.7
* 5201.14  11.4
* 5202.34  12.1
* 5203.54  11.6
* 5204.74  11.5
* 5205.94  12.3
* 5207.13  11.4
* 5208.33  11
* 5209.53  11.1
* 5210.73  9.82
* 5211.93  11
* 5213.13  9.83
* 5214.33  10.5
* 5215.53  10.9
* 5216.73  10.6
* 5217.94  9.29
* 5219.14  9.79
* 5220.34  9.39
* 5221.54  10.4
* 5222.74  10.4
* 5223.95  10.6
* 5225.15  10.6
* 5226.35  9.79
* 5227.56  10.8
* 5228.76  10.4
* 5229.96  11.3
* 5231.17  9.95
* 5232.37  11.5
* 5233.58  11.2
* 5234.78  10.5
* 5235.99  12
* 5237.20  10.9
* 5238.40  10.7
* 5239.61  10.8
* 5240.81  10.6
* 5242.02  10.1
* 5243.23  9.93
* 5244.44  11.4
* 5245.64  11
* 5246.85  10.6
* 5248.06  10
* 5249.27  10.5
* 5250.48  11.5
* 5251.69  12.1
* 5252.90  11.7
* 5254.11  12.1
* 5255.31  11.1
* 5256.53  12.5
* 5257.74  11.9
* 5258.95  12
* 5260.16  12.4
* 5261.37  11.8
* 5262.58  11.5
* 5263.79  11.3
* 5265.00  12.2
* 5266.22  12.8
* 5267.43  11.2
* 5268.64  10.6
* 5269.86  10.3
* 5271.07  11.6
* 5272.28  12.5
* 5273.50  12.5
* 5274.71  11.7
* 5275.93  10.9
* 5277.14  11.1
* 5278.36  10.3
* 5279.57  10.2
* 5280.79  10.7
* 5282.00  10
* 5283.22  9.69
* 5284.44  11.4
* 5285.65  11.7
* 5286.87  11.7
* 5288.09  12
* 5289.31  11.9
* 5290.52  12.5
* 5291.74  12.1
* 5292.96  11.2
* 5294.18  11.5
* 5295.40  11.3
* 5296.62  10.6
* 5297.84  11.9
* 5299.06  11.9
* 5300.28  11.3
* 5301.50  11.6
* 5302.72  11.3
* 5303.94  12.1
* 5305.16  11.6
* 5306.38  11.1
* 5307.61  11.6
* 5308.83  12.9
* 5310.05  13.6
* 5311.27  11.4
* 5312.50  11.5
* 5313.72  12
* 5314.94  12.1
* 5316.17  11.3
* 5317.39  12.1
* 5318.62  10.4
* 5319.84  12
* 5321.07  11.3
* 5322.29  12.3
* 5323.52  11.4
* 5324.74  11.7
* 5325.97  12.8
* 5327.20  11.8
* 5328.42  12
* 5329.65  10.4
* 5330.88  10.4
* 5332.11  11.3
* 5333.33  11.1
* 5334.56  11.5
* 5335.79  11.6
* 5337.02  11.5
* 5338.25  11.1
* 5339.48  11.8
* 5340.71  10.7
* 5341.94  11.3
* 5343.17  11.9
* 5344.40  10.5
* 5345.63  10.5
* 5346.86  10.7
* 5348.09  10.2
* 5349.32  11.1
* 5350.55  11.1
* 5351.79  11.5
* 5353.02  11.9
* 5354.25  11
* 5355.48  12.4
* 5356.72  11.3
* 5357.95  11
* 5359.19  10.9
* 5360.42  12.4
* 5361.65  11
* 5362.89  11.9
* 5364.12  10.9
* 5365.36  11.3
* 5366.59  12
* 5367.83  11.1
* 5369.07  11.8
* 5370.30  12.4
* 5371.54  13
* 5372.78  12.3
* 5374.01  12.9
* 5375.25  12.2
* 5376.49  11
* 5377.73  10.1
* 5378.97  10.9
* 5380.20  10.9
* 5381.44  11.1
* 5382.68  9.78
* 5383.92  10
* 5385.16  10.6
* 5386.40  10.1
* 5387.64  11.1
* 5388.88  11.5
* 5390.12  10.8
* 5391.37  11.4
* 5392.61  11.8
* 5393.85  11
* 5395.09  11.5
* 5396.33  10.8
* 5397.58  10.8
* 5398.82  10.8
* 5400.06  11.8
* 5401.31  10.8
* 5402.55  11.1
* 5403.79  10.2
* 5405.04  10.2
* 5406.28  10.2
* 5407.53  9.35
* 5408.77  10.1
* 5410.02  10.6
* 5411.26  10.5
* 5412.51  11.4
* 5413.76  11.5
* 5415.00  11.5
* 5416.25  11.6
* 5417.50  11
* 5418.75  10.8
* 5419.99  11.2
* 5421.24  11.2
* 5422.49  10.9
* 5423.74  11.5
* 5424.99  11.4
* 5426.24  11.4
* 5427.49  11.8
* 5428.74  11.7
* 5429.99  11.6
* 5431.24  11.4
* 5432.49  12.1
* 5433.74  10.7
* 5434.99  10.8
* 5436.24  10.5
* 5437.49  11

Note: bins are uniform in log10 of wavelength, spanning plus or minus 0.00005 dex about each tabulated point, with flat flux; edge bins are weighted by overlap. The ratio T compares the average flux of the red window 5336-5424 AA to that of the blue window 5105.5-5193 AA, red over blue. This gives 0.98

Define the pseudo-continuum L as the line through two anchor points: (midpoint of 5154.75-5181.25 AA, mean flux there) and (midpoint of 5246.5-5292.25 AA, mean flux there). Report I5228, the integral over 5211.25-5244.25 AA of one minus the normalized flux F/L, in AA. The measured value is 2.8 AA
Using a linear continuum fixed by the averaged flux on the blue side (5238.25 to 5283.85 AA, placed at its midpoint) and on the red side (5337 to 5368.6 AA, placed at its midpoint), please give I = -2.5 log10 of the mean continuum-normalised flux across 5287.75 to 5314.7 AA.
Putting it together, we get -0.051 mag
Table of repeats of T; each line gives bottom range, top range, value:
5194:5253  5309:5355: 1.05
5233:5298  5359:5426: 0.99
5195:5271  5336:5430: 1.01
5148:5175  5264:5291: 0.98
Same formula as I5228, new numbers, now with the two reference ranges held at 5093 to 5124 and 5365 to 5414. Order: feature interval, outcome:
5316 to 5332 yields -0.7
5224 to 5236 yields 0.4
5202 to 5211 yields -0.2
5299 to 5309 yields -0.5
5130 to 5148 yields -0.2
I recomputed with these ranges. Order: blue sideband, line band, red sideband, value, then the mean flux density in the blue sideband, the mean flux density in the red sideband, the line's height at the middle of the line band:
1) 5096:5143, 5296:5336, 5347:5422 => -0.048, 11.1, 11.1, 11.1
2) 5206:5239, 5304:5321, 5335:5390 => -0.073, 10.6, 11.3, 11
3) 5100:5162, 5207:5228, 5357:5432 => 0.083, 11.2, 11.2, 11.2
